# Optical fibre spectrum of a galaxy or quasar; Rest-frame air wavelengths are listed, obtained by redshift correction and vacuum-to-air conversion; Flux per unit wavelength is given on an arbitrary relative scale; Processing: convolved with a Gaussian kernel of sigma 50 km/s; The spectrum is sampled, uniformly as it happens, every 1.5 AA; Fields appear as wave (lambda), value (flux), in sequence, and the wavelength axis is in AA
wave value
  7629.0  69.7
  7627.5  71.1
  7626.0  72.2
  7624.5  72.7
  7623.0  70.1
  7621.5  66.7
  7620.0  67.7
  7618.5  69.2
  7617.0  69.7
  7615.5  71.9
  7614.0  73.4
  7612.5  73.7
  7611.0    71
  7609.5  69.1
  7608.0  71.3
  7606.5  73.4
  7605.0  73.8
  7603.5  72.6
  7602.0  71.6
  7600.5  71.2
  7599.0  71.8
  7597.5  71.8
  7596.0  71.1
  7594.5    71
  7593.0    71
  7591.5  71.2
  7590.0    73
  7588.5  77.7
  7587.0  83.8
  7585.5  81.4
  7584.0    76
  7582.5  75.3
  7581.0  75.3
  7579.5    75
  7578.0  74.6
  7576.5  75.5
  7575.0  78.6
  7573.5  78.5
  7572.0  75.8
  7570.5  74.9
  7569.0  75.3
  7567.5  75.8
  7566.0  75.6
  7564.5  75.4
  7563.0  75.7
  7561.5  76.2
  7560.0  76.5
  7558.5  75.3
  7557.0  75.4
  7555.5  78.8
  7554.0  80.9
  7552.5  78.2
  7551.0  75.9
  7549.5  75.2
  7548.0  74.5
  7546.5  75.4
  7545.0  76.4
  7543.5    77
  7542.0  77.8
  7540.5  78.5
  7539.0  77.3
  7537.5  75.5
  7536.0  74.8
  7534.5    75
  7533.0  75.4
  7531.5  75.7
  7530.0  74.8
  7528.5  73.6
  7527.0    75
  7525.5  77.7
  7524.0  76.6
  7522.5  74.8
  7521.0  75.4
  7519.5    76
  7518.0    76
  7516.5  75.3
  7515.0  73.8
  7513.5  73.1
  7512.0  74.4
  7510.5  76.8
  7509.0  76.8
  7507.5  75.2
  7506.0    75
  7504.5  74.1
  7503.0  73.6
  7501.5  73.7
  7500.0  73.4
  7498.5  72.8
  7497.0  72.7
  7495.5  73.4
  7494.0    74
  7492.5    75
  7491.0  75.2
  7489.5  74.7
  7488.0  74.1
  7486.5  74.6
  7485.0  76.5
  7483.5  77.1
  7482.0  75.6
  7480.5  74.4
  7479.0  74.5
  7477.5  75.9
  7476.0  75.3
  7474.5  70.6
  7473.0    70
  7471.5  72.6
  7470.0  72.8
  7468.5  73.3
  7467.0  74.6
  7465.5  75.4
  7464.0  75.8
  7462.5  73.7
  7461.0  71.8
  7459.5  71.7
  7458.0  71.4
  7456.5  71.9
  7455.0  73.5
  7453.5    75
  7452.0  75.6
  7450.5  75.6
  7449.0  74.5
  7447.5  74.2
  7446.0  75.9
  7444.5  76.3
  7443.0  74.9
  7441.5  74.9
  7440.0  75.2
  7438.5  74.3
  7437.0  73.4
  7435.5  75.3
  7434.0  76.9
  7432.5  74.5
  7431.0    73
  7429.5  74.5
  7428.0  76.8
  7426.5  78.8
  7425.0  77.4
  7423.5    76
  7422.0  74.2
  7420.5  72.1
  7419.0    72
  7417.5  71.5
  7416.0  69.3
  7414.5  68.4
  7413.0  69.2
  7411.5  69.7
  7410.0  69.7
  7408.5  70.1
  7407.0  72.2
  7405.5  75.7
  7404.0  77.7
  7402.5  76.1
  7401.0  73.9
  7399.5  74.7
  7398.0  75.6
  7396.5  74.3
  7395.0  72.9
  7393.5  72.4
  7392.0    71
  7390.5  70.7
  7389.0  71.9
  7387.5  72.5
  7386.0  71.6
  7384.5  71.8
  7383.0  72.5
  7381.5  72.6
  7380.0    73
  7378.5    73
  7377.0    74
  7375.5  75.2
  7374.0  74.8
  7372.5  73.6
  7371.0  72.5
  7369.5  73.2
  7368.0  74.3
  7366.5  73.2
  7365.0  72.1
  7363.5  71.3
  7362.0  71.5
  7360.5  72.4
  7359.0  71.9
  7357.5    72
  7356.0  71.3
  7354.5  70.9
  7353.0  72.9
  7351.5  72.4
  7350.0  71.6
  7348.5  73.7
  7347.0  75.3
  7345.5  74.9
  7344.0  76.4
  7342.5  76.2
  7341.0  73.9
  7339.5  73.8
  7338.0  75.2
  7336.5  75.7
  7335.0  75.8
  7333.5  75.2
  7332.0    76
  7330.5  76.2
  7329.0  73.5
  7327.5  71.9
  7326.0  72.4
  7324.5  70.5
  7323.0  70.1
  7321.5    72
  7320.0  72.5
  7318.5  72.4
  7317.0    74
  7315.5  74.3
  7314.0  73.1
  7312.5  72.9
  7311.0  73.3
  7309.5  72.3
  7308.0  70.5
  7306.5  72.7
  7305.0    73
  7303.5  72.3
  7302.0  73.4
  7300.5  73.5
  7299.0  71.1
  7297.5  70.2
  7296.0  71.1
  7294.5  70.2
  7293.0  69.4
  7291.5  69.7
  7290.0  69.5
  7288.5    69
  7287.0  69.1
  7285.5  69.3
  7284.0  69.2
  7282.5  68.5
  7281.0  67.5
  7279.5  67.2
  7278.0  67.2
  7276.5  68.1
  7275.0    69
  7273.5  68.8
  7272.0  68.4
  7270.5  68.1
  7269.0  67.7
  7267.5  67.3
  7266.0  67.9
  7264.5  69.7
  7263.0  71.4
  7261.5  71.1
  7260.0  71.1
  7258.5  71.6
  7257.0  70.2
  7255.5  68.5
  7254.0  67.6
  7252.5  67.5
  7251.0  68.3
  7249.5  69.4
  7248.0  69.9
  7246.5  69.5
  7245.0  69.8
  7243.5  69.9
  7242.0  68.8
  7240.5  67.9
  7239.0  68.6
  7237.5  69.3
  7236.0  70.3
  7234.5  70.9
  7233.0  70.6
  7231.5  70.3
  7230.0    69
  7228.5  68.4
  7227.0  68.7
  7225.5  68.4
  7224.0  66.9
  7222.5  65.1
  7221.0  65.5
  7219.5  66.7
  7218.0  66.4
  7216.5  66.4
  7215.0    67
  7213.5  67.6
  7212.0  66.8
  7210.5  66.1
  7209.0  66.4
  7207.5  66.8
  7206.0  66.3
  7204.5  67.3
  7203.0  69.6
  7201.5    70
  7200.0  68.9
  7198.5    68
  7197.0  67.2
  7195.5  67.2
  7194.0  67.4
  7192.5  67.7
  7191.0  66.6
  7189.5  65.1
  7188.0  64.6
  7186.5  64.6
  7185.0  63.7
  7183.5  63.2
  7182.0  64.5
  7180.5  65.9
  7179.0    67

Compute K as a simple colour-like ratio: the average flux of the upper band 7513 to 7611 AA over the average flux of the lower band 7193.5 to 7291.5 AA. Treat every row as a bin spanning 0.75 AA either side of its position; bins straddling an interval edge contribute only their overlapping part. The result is 1.10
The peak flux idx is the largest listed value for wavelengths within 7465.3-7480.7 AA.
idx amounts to 75.9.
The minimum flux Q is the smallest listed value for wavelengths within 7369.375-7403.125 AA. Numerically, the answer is 70.7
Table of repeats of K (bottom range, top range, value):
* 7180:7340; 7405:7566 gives 1.07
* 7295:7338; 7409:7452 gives 1.01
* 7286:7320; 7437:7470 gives 1.04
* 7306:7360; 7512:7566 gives 1.04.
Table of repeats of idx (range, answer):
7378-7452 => 78.8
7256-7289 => 71.6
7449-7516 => 77.1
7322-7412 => 77.7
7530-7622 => 83.8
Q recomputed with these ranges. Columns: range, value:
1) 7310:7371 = 70.1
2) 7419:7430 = 72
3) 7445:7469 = 71.4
